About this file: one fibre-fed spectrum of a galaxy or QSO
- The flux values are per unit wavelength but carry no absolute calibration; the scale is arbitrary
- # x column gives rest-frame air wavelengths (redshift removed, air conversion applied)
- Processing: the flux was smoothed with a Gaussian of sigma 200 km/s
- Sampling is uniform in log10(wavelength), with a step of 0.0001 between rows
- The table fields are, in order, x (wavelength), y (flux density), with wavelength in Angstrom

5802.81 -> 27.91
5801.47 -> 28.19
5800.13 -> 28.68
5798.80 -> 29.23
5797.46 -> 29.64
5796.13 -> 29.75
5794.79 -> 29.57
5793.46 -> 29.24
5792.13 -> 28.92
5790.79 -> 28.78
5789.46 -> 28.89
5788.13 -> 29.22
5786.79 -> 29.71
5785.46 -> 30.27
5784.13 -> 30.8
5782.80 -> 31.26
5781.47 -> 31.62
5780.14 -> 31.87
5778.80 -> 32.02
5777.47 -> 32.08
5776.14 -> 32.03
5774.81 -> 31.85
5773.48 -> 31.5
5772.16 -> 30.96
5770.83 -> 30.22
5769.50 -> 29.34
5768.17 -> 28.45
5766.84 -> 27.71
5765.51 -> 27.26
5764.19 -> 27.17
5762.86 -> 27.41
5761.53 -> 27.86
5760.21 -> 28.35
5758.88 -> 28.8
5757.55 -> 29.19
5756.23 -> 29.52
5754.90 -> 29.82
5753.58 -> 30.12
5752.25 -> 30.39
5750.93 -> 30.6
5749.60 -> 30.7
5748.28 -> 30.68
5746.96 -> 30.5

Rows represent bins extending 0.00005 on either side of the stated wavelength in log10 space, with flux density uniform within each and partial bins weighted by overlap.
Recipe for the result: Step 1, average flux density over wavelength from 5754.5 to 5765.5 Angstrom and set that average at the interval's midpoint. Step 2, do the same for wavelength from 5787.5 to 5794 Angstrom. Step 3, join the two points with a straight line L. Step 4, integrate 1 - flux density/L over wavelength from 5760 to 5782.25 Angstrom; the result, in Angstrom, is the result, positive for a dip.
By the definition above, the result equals -1.0 Angstrom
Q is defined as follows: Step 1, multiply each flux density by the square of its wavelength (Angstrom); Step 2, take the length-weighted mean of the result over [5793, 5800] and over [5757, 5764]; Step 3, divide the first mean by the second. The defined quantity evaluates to 1.1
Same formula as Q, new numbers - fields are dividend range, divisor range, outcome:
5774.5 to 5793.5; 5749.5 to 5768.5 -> 1.07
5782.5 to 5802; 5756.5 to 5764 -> 1.05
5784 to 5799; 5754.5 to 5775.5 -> 1.02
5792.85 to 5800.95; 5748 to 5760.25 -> 1.00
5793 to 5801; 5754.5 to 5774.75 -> 1.02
